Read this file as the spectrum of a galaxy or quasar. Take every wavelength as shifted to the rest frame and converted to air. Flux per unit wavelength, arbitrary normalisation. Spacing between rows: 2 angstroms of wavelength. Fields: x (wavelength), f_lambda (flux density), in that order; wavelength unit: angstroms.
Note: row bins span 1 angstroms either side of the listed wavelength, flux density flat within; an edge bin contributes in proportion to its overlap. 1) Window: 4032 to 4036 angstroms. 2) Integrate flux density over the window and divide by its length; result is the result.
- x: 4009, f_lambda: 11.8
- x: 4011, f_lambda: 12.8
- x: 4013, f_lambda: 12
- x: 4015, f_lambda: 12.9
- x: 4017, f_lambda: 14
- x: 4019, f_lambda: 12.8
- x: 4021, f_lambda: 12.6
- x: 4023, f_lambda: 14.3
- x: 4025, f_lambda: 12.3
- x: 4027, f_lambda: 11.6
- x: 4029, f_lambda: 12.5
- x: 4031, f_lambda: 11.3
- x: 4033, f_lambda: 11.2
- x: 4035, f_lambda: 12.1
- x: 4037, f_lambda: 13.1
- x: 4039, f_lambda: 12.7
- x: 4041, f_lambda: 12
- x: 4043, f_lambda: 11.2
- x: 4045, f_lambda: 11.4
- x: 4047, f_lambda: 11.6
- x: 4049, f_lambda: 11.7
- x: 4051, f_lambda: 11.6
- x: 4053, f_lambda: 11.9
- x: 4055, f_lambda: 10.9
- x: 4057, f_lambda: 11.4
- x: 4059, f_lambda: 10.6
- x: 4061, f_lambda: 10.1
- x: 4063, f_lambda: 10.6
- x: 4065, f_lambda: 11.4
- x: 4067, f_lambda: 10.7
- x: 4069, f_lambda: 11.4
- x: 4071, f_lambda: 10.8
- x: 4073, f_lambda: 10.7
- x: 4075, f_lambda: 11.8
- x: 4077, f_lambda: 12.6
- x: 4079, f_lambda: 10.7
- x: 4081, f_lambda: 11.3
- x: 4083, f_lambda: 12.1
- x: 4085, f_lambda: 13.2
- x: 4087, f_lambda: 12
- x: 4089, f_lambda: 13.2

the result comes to 11.6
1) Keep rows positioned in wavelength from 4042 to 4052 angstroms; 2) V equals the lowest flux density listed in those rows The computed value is 11.2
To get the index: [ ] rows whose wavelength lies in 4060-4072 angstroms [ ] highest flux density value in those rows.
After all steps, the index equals 11.4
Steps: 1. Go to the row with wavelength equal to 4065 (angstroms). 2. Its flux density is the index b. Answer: 11.4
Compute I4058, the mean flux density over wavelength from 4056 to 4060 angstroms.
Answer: 11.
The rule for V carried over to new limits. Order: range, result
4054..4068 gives 10.1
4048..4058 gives 10.9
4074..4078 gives 11.8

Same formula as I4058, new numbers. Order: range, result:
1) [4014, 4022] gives 13.1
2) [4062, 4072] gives 11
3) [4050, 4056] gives 11.5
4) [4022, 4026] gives 13.3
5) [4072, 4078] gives 11.7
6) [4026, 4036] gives 11.7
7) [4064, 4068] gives 11.1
